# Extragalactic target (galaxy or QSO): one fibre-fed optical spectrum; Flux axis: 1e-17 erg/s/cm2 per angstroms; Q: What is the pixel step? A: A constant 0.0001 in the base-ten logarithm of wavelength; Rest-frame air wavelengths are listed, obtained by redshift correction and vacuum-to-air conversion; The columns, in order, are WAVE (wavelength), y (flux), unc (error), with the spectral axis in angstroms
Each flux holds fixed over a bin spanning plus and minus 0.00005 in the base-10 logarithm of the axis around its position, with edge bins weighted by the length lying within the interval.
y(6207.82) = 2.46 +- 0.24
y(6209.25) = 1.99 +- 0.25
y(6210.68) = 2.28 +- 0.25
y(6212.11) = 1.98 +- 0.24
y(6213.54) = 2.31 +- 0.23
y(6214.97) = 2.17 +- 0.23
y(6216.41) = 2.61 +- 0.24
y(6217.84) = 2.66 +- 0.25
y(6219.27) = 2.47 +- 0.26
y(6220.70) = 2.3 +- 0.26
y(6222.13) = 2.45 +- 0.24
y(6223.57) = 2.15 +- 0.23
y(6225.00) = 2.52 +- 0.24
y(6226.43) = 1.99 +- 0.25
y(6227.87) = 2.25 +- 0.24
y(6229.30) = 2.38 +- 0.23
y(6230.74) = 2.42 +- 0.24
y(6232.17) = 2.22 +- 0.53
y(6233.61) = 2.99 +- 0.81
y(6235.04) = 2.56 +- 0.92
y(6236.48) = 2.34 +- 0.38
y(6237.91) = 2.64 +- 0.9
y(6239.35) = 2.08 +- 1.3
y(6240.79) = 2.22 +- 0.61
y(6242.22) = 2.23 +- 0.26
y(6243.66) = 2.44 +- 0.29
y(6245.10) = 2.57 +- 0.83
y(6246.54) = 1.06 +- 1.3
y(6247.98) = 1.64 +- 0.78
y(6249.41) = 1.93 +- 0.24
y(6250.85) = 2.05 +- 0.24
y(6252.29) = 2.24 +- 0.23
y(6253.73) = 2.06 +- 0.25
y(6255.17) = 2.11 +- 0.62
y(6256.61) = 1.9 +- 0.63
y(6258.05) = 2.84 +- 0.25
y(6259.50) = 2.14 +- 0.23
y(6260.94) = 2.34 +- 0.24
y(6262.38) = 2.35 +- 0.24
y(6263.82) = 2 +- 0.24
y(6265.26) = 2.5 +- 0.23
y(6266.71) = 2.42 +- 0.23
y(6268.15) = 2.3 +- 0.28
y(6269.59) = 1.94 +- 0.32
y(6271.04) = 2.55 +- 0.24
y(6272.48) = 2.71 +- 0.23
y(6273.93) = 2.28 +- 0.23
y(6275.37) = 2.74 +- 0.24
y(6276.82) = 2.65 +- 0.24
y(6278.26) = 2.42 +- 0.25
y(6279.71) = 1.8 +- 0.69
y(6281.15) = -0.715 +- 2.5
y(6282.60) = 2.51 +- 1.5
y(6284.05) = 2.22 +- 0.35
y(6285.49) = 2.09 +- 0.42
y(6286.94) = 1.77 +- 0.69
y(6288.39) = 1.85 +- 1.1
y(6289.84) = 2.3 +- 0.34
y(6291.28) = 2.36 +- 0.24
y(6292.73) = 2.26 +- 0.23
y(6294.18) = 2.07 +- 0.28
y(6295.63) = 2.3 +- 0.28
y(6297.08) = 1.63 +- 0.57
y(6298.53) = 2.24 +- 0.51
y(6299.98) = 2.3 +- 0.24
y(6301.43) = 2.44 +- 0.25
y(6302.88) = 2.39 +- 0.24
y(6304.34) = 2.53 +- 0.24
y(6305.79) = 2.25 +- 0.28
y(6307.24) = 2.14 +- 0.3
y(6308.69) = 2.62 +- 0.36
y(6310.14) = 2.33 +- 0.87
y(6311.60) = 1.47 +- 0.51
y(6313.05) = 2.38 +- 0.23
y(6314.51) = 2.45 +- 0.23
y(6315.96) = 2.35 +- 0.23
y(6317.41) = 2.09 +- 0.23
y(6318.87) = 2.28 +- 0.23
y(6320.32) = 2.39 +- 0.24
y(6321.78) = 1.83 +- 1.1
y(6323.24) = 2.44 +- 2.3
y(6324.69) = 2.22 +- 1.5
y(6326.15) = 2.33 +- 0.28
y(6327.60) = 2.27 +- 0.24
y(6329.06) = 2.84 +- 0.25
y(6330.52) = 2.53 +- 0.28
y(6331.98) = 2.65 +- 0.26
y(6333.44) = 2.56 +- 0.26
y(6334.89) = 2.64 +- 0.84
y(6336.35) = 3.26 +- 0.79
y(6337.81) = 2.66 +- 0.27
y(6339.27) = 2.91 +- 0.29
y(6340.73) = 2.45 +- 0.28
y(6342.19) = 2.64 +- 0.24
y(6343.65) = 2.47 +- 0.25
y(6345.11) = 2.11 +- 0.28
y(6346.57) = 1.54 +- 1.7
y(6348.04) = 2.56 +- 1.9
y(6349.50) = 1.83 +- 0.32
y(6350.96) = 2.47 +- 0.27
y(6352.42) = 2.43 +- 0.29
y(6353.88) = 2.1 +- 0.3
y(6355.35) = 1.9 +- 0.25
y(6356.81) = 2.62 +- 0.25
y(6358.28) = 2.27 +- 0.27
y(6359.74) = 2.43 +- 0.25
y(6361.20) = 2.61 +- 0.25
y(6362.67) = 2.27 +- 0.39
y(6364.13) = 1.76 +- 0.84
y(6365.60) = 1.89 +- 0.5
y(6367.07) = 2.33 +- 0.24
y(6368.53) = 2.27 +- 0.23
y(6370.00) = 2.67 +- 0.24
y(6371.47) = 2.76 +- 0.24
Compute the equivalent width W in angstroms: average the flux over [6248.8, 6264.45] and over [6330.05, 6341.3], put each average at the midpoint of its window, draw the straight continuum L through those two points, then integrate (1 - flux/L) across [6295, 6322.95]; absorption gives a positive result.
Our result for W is 3.29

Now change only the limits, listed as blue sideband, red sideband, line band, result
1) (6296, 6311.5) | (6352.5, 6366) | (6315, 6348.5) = -2.9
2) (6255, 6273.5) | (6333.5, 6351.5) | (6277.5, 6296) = 3.3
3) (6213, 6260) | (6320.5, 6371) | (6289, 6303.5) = 0.6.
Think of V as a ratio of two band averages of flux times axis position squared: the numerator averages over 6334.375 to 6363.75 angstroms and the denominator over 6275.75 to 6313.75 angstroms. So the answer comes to 1.16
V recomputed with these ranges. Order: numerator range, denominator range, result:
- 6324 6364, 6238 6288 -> 1.16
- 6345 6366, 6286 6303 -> 1.04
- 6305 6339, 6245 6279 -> 1.09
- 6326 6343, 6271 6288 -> 1.31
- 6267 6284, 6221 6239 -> 0.90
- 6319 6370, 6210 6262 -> 1.08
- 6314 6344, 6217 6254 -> 1.13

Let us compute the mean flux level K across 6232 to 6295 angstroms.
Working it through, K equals 2.18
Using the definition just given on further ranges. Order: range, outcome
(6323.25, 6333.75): 2.48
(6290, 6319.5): 2.25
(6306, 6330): 2.28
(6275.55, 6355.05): 2.26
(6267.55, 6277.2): 2.45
